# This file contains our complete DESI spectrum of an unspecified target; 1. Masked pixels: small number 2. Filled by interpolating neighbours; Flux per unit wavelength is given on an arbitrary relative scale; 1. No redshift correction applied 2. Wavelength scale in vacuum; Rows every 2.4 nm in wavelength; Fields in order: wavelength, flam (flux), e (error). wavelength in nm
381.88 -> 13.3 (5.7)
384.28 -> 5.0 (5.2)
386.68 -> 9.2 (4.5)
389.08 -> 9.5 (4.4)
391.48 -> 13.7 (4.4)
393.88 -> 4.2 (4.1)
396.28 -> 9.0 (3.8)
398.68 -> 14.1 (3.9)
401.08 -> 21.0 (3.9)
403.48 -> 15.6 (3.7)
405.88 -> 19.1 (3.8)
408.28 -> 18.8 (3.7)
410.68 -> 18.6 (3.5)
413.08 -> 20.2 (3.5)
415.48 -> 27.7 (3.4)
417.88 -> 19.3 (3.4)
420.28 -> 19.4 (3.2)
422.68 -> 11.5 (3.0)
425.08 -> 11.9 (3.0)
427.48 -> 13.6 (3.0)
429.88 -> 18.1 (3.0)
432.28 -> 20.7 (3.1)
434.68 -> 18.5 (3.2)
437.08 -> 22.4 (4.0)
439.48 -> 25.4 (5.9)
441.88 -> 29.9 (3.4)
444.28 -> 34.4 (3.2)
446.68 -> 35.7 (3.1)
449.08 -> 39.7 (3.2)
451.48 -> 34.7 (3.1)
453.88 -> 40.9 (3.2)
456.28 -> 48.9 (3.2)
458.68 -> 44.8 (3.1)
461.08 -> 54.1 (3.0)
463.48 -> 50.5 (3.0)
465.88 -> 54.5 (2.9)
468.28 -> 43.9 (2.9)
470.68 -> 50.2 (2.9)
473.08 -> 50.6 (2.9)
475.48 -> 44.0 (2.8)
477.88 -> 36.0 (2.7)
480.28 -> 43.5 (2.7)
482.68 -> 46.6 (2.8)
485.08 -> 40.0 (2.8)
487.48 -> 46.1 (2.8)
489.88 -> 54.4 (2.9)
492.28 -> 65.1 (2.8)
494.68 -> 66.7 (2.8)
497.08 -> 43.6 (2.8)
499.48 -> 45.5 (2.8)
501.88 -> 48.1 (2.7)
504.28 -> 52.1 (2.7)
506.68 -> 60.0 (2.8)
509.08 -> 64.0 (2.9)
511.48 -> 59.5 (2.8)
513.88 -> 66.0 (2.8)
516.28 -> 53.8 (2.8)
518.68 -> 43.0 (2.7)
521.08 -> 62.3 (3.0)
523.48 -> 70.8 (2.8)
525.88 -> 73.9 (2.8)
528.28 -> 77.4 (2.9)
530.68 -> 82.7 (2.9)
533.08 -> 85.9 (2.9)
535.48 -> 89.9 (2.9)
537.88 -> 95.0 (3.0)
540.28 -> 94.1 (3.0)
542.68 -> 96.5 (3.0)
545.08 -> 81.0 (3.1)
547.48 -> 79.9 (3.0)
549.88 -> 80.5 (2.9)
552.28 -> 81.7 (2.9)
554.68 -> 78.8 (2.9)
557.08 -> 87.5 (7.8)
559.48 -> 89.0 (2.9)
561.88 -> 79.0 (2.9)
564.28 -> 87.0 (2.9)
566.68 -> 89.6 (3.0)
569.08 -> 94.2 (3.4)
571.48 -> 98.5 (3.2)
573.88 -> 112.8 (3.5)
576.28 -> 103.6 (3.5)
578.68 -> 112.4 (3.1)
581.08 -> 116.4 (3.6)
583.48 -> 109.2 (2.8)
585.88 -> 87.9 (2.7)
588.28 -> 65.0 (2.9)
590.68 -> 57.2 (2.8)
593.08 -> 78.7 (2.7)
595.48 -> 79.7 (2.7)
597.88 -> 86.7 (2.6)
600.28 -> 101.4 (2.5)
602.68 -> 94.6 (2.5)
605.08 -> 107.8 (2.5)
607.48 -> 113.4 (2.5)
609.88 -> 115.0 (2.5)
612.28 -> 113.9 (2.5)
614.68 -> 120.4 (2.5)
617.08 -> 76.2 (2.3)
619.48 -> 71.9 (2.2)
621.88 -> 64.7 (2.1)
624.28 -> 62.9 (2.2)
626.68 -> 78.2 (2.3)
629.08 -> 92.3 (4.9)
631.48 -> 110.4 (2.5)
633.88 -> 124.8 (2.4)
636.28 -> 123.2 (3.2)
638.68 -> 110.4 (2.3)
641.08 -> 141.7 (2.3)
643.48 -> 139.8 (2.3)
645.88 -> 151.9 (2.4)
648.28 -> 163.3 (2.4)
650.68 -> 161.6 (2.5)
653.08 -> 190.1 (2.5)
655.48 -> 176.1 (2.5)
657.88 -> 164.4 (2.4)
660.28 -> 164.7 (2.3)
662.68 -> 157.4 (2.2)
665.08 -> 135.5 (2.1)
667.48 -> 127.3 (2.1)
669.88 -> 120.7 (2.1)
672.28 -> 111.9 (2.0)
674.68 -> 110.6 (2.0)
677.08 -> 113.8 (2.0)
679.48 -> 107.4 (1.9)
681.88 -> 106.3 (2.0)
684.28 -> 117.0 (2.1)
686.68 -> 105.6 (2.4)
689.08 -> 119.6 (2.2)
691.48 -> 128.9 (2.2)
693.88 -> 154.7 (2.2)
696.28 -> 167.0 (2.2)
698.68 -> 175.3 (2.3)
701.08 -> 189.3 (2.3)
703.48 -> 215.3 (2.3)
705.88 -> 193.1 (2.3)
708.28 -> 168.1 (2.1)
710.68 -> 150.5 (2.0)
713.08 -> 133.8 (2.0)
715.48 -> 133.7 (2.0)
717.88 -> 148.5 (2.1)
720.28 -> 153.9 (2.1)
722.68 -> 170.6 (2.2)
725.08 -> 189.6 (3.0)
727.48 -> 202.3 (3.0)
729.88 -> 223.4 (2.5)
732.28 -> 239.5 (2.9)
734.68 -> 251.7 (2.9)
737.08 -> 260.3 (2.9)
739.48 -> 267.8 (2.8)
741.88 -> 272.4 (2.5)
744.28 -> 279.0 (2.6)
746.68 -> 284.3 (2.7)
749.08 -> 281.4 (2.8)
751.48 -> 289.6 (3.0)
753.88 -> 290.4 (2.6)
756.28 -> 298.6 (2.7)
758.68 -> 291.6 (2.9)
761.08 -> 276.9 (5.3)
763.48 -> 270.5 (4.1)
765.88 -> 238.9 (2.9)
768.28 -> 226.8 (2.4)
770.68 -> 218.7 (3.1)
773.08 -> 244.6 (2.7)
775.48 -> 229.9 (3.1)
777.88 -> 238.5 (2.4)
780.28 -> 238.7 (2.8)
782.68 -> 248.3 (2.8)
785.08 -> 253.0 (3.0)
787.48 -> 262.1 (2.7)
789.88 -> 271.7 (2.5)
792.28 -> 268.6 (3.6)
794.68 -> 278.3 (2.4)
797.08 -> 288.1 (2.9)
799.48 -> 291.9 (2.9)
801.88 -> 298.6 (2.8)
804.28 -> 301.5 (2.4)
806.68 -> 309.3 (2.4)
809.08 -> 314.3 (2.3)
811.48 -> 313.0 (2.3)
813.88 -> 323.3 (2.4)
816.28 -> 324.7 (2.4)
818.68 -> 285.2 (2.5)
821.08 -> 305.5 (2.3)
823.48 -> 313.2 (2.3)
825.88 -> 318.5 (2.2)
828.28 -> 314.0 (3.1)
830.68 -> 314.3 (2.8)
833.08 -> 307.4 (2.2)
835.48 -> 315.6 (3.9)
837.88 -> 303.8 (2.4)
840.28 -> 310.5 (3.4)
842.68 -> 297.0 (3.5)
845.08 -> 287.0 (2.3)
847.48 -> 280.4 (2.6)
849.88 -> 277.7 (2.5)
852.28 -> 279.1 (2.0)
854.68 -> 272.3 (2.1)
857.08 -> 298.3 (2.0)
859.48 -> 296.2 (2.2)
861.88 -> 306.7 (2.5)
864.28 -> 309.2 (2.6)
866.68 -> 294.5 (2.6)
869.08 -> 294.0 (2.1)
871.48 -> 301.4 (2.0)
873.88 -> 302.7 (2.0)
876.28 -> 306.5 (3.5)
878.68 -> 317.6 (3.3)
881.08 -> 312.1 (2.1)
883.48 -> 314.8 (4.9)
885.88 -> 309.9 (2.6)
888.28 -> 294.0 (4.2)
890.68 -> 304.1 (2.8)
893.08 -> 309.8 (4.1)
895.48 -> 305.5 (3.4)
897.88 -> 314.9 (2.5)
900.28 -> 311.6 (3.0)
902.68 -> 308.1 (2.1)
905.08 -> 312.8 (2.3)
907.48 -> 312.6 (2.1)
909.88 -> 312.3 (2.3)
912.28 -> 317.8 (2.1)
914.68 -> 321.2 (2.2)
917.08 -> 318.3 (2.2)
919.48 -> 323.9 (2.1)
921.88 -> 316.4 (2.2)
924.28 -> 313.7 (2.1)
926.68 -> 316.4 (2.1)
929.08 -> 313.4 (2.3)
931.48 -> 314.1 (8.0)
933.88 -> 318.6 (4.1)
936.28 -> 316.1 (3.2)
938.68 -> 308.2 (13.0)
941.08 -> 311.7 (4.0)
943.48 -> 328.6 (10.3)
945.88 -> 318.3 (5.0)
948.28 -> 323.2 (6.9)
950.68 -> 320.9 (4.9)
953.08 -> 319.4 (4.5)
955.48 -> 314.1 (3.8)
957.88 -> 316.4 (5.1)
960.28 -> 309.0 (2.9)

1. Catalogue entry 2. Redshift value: 0.000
